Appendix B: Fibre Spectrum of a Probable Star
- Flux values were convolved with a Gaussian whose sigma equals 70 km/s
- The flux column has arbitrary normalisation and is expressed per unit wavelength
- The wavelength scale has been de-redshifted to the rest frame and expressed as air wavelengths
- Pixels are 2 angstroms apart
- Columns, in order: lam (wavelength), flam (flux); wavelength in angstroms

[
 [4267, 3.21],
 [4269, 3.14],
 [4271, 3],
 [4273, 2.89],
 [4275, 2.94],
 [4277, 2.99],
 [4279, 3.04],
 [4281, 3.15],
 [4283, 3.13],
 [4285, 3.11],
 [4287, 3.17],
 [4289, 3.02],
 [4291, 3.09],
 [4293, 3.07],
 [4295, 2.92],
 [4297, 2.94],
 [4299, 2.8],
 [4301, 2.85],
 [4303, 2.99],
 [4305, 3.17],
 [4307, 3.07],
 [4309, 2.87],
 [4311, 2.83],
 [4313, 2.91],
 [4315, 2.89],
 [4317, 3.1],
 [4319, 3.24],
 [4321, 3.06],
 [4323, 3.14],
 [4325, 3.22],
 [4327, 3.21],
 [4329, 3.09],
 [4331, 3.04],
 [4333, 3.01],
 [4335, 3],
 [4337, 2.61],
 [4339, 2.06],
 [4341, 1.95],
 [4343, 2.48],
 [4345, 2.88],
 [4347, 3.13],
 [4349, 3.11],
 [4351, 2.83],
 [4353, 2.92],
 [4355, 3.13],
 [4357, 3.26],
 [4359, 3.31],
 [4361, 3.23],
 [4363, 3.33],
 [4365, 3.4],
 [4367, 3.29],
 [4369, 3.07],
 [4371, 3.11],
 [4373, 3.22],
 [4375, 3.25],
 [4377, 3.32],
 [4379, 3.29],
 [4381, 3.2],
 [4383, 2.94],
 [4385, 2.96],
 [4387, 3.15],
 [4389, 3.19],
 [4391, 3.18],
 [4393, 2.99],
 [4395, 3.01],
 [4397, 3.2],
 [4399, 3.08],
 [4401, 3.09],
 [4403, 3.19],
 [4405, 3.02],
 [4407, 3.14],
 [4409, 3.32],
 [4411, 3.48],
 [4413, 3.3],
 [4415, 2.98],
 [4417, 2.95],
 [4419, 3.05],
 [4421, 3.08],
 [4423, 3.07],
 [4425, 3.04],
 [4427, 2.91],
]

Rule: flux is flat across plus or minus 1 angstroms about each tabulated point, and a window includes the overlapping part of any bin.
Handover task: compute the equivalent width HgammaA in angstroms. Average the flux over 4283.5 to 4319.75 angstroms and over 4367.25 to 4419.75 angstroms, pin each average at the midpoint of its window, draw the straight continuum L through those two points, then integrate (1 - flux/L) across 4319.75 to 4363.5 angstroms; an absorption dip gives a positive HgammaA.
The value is 1.60 angstroms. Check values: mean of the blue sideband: 3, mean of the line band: 2.95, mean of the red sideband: 3.14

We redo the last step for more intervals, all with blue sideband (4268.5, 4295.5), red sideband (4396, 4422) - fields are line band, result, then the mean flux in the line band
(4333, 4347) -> 2.32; 2.58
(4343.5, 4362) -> 0.18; 3.07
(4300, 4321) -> 0.51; 3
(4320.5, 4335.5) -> -0.09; 3.1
